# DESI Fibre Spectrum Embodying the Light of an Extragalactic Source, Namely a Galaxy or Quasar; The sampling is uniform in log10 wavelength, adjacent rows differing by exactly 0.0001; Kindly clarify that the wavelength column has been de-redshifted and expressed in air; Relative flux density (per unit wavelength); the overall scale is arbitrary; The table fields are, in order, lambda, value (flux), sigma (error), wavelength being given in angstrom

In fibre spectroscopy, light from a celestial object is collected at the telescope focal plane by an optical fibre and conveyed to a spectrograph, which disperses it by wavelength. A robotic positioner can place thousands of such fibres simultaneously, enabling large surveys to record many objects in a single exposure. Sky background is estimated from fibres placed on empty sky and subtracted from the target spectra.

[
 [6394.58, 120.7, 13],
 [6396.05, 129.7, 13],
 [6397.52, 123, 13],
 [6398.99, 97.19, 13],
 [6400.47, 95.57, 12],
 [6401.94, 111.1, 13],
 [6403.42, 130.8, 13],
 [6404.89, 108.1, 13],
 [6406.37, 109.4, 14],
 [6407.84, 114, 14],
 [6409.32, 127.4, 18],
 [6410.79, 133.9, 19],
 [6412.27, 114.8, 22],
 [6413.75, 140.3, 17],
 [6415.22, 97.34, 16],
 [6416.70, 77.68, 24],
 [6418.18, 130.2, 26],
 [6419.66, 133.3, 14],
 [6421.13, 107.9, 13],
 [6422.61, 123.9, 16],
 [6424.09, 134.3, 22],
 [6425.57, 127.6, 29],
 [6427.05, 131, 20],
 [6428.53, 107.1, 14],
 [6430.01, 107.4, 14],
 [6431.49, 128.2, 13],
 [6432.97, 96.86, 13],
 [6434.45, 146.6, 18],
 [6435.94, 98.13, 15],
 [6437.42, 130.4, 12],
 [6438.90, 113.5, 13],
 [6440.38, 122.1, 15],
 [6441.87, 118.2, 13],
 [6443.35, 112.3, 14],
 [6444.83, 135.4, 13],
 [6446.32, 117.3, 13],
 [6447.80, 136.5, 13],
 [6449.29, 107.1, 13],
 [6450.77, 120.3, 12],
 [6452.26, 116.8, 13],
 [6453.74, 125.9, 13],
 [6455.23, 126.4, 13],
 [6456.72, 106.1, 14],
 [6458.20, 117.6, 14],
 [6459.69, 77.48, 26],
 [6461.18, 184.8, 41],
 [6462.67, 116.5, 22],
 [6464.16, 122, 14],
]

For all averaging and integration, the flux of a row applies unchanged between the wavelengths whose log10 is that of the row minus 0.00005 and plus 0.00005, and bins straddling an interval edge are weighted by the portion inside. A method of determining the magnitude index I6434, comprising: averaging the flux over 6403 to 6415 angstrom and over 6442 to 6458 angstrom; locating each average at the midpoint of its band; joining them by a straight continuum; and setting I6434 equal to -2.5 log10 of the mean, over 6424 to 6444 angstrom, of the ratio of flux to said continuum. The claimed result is 0.01 mag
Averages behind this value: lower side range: 121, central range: 119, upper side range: 120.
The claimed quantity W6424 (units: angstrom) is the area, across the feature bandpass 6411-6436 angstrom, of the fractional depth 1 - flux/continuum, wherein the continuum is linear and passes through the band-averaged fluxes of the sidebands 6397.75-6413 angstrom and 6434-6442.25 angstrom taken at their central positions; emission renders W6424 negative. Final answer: -0.2 angstrom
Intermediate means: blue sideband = 115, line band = 119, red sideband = 121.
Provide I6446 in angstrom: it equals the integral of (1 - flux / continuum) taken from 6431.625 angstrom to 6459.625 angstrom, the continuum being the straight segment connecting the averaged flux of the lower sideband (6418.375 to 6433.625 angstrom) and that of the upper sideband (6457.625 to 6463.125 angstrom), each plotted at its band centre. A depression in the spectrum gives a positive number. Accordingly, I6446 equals 1.0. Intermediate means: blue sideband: 120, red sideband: 125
